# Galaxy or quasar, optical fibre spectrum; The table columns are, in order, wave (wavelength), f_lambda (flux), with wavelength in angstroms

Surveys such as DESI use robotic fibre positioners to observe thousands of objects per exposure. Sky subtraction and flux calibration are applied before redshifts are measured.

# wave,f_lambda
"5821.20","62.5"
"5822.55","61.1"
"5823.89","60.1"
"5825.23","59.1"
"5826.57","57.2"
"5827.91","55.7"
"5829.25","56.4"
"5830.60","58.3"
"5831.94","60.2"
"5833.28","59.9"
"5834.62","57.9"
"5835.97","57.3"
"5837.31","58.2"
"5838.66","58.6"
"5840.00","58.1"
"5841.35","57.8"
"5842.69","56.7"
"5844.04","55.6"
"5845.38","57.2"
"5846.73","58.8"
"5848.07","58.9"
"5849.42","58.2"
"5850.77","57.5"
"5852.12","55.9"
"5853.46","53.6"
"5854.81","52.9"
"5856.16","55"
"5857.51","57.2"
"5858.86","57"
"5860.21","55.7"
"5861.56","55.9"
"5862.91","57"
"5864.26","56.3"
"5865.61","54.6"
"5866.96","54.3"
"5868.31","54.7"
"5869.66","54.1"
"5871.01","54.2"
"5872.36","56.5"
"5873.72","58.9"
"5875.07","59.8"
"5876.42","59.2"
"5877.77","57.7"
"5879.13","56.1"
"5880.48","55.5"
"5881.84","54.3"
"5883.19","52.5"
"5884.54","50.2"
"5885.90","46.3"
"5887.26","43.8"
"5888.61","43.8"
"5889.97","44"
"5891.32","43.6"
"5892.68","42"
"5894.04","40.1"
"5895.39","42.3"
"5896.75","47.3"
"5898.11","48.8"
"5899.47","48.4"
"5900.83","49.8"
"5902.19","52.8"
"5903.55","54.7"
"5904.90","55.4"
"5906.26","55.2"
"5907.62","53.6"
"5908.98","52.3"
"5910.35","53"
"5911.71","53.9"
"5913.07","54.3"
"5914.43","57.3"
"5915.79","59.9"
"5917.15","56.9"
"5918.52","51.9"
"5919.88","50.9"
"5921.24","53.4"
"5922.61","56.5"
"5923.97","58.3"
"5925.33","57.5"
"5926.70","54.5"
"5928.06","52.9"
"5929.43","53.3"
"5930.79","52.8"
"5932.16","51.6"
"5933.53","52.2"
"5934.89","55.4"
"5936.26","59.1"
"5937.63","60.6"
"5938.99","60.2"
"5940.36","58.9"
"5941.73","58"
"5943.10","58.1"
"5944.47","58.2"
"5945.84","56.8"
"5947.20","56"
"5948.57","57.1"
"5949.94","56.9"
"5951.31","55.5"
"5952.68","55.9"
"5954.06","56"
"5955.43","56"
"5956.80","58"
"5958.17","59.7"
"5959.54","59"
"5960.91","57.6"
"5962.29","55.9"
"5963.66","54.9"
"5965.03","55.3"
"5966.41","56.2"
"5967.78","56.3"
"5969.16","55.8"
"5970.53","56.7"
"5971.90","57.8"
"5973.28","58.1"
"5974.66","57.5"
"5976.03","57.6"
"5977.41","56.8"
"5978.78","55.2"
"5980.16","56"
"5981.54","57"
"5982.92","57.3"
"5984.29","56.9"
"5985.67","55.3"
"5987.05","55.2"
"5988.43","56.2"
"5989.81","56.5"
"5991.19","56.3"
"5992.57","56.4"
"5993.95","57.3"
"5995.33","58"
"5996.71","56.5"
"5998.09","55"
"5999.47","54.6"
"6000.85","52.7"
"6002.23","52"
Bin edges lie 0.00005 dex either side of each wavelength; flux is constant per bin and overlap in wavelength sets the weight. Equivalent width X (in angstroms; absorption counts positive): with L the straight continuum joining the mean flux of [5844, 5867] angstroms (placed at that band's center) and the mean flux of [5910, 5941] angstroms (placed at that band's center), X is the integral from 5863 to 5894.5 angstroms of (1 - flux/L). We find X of 2.2 angstroms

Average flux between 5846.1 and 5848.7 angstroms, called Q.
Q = 59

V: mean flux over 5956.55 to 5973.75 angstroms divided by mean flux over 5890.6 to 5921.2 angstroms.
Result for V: 1.1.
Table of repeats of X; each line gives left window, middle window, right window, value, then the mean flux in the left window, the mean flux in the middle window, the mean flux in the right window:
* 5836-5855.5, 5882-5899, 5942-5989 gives 3.3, 57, 45.7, 56.7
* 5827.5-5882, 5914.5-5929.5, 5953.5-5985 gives 0.4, 56.8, 55.3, 56.9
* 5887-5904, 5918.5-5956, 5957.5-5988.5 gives -3.0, 46.2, 55.9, 56.7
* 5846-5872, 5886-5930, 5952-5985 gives 3.9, 55.9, 51.3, 56.8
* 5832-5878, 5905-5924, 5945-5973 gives 0.7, 56.8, 54.7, 56.7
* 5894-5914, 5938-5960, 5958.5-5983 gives -1.0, 51.2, 57.6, 56.7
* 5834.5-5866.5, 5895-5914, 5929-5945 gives 1.6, 56.7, 51.8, 56.6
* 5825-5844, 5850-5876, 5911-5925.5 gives 0.5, 57.8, 55.9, 55.5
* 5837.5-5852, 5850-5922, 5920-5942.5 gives 5.0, 57.7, 52.9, 55.8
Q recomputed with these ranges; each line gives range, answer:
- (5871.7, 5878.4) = 58.4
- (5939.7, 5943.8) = 58.3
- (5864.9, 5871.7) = 54.5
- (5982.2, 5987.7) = 56.2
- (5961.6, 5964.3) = 55.4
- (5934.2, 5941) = 58.9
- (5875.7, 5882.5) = 56.6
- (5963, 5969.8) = 55.7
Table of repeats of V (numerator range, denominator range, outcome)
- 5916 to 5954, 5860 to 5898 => 1.08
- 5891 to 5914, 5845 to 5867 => 0.89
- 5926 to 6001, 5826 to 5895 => 1.03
